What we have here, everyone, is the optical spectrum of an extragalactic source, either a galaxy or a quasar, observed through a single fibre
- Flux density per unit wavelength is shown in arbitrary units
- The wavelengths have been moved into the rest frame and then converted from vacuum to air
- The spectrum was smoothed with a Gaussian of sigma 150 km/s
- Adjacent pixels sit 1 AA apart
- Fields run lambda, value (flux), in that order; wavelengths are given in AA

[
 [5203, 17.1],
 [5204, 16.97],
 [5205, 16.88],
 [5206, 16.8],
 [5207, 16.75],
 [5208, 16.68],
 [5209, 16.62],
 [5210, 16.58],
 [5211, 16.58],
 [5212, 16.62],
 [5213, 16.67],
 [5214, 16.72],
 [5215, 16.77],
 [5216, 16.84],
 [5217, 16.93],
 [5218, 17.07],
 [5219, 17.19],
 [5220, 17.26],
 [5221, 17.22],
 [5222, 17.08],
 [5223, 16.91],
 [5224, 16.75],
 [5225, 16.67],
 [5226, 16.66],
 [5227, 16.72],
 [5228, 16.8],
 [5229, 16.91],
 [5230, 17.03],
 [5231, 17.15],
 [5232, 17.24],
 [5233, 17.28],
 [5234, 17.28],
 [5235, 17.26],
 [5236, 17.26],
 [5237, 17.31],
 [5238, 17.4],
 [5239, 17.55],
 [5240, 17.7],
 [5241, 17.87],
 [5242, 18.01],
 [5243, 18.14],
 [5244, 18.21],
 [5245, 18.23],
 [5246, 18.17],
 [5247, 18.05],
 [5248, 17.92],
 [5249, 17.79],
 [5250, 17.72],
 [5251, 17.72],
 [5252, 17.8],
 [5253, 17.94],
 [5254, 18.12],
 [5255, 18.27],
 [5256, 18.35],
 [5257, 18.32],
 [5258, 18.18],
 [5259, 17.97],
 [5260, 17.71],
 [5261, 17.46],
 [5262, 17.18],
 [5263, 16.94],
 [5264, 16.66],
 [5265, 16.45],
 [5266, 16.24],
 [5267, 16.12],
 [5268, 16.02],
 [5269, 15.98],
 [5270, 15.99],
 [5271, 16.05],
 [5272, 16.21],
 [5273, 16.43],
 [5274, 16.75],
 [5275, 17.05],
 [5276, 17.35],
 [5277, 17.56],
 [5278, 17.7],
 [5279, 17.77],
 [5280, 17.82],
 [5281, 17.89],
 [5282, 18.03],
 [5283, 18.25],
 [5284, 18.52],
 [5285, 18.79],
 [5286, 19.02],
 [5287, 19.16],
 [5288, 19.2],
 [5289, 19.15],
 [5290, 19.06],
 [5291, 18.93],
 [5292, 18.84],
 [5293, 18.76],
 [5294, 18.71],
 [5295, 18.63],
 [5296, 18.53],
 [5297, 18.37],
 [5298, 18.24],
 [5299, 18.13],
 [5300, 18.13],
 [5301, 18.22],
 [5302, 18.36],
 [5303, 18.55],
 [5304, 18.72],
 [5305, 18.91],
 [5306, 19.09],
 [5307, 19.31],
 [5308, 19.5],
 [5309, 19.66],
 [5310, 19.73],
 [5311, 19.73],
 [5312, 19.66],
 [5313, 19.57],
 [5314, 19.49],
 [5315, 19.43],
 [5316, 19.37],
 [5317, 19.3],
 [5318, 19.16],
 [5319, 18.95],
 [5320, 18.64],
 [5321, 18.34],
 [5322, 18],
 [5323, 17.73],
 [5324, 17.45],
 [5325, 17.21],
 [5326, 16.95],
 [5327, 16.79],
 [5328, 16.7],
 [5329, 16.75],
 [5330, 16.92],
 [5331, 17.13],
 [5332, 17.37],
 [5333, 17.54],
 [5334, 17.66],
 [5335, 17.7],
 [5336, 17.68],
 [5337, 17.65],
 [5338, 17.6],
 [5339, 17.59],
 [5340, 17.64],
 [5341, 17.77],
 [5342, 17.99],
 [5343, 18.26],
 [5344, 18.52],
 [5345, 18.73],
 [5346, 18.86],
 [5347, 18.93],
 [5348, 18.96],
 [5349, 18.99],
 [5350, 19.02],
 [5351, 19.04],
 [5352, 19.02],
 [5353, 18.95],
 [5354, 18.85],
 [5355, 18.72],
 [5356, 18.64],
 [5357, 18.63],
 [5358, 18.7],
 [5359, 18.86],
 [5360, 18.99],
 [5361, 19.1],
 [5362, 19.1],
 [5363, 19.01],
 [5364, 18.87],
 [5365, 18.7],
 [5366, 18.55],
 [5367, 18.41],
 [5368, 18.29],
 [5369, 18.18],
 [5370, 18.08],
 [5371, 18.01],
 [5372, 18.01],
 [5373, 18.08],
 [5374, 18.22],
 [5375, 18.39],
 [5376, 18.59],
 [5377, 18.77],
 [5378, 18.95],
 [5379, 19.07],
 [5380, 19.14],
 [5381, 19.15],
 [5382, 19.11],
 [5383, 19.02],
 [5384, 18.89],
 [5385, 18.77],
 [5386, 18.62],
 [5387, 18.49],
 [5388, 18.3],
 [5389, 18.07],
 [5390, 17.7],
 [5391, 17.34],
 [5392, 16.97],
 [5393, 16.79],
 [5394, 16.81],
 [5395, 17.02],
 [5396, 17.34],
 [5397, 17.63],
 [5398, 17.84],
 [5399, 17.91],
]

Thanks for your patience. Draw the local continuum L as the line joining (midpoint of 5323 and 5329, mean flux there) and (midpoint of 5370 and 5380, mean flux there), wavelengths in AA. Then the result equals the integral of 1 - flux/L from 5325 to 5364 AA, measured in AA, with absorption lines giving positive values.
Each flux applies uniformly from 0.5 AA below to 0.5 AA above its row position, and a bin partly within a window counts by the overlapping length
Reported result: -1.3 AA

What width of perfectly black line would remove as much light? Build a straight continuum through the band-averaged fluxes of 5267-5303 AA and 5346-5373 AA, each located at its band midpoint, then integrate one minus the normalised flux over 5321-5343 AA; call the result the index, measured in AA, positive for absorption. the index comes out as 1.1 AA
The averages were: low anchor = 17.9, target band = 17.5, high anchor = 18.7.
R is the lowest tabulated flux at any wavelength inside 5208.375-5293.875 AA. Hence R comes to 15.98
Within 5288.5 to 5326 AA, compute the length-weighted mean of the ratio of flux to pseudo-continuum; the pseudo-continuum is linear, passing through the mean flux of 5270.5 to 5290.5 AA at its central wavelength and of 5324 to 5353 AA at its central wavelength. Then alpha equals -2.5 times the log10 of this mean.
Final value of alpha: -0.05 mag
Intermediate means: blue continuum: 17.9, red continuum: 17.9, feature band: 18.8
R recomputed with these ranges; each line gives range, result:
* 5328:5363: 16.7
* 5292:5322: 18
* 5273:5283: 16.43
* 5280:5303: 17.82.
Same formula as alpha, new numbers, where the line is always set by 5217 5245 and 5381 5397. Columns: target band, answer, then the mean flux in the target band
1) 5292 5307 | -0.059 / 18.6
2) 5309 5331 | -0.043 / 18.4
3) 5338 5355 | -0.045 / 18.5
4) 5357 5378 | -0.040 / 18.6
